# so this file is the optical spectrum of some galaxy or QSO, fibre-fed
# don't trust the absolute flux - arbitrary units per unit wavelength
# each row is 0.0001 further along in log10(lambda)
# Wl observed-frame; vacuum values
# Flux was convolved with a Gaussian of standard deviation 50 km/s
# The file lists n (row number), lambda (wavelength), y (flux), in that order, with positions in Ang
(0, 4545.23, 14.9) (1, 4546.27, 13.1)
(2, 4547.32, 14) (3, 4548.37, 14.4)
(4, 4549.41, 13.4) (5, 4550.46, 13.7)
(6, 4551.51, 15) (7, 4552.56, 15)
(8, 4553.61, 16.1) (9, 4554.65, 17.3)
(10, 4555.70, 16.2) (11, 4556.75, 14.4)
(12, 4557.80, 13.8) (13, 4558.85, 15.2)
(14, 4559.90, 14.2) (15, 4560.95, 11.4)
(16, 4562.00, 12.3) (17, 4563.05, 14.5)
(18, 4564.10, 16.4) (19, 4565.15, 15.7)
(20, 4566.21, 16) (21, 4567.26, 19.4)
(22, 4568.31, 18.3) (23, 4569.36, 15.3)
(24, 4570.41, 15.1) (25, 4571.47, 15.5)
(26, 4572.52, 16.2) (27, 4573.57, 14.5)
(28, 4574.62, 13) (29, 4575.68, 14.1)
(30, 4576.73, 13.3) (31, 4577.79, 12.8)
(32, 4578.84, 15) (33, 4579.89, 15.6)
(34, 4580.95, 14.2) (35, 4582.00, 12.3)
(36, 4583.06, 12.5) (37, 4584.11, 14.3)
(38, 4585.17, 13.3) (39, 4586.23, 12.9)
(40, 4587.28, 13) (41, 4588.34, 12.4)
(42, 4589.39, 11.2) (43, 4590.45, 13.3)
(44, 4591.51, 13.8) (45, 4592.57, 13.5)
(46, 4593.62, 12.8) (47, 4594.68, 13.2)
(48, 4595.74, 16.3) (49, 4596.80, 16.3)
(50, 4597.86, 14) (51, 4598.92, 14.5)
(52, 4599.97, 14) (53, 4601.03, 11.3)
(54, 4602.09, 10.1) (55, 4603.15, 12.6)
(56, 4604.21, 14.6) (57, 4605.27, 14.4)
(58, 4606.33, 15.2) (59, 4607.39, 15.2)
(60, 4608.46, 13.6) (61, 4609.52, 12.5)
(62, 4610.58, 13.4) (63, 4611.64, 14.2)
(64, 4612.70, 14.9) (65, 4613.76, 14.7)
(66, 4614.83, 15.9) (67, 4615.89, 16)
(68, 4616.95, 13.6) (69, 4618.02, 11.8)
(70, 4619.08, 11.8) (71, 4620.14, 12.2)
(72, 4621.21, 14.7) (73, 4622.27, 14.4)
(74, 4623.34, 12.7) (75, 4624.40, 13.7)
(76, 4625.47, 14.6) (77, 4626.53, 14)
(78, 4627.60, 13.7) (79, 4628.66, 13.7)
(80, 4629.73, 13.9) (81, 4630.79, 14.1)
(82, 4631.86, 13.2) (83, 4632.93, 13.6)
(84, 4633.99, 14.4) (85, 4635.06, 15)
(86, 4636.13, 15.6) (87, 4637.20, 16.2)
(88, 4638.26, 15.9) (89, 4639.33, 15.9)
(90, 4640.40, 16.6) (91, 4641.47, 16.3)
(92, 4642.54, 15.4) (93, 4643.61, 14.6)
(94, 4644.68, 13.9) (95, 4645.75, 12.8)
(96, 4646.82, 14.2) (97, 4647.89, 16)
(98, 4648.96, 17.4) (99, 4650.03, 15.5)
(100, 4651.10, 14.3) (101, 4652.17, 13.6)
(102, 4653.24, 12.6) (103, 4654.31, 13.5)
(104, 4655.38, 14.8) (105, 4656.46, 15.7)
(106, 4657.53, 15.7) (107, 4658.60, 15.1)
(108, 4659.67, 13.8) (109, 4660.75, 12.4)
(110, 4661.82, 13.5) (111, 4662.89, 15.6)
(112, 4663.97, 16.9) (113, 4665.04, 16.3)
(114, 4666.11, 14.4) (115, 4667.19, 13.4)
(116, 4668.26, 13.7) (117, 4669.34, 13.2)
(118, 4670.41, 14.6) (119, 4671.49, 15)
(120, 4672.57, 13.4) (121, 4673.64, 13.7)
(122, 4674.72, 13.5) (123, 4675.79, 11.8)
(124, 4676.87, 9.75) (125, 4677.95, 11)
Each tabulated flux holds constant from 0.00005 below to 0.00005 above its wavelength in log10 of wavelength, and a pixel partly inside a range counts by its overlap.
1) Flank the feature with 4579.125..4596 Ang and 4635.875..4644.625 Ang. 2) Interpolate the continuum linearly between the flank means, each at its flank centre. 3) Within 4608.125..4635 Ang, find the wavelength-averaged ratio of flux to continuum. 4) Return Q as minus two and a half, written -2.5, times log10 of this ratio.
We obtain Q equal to 0.08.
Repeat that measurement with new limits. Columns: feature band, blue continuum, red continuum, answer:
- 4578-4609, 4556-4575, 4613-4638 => 0.08 mag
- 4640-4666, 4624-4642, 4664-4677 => -0.04 mag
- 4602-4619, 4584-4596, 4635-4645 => 0.02 mag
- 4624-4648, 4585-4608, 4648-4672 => -0.03 mag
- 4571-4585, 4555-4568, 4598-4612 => 0.03 mag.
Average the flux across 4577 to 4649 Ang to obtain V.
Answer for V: 14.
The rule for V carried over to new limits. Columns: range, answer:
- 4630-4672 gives 14.7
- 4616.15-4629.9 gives 13.5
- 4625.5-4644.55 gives 14.8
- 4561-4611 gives 14.1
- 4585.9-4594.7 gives 12.9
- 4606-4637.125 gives 14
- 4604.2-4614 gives 14.2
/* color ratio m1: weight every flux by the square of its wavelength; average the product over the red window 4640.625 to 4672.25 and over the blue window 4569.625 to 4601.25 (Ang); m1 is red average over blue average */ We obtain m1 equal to 1.09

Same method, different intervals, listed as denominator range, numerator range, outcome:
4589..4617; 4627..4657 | 1.08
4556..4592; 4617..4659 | 1.04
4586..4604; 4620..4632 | 1.05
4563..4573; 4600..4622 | 0.85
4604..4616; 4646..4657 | 1.03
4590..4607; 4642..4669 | 1.09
